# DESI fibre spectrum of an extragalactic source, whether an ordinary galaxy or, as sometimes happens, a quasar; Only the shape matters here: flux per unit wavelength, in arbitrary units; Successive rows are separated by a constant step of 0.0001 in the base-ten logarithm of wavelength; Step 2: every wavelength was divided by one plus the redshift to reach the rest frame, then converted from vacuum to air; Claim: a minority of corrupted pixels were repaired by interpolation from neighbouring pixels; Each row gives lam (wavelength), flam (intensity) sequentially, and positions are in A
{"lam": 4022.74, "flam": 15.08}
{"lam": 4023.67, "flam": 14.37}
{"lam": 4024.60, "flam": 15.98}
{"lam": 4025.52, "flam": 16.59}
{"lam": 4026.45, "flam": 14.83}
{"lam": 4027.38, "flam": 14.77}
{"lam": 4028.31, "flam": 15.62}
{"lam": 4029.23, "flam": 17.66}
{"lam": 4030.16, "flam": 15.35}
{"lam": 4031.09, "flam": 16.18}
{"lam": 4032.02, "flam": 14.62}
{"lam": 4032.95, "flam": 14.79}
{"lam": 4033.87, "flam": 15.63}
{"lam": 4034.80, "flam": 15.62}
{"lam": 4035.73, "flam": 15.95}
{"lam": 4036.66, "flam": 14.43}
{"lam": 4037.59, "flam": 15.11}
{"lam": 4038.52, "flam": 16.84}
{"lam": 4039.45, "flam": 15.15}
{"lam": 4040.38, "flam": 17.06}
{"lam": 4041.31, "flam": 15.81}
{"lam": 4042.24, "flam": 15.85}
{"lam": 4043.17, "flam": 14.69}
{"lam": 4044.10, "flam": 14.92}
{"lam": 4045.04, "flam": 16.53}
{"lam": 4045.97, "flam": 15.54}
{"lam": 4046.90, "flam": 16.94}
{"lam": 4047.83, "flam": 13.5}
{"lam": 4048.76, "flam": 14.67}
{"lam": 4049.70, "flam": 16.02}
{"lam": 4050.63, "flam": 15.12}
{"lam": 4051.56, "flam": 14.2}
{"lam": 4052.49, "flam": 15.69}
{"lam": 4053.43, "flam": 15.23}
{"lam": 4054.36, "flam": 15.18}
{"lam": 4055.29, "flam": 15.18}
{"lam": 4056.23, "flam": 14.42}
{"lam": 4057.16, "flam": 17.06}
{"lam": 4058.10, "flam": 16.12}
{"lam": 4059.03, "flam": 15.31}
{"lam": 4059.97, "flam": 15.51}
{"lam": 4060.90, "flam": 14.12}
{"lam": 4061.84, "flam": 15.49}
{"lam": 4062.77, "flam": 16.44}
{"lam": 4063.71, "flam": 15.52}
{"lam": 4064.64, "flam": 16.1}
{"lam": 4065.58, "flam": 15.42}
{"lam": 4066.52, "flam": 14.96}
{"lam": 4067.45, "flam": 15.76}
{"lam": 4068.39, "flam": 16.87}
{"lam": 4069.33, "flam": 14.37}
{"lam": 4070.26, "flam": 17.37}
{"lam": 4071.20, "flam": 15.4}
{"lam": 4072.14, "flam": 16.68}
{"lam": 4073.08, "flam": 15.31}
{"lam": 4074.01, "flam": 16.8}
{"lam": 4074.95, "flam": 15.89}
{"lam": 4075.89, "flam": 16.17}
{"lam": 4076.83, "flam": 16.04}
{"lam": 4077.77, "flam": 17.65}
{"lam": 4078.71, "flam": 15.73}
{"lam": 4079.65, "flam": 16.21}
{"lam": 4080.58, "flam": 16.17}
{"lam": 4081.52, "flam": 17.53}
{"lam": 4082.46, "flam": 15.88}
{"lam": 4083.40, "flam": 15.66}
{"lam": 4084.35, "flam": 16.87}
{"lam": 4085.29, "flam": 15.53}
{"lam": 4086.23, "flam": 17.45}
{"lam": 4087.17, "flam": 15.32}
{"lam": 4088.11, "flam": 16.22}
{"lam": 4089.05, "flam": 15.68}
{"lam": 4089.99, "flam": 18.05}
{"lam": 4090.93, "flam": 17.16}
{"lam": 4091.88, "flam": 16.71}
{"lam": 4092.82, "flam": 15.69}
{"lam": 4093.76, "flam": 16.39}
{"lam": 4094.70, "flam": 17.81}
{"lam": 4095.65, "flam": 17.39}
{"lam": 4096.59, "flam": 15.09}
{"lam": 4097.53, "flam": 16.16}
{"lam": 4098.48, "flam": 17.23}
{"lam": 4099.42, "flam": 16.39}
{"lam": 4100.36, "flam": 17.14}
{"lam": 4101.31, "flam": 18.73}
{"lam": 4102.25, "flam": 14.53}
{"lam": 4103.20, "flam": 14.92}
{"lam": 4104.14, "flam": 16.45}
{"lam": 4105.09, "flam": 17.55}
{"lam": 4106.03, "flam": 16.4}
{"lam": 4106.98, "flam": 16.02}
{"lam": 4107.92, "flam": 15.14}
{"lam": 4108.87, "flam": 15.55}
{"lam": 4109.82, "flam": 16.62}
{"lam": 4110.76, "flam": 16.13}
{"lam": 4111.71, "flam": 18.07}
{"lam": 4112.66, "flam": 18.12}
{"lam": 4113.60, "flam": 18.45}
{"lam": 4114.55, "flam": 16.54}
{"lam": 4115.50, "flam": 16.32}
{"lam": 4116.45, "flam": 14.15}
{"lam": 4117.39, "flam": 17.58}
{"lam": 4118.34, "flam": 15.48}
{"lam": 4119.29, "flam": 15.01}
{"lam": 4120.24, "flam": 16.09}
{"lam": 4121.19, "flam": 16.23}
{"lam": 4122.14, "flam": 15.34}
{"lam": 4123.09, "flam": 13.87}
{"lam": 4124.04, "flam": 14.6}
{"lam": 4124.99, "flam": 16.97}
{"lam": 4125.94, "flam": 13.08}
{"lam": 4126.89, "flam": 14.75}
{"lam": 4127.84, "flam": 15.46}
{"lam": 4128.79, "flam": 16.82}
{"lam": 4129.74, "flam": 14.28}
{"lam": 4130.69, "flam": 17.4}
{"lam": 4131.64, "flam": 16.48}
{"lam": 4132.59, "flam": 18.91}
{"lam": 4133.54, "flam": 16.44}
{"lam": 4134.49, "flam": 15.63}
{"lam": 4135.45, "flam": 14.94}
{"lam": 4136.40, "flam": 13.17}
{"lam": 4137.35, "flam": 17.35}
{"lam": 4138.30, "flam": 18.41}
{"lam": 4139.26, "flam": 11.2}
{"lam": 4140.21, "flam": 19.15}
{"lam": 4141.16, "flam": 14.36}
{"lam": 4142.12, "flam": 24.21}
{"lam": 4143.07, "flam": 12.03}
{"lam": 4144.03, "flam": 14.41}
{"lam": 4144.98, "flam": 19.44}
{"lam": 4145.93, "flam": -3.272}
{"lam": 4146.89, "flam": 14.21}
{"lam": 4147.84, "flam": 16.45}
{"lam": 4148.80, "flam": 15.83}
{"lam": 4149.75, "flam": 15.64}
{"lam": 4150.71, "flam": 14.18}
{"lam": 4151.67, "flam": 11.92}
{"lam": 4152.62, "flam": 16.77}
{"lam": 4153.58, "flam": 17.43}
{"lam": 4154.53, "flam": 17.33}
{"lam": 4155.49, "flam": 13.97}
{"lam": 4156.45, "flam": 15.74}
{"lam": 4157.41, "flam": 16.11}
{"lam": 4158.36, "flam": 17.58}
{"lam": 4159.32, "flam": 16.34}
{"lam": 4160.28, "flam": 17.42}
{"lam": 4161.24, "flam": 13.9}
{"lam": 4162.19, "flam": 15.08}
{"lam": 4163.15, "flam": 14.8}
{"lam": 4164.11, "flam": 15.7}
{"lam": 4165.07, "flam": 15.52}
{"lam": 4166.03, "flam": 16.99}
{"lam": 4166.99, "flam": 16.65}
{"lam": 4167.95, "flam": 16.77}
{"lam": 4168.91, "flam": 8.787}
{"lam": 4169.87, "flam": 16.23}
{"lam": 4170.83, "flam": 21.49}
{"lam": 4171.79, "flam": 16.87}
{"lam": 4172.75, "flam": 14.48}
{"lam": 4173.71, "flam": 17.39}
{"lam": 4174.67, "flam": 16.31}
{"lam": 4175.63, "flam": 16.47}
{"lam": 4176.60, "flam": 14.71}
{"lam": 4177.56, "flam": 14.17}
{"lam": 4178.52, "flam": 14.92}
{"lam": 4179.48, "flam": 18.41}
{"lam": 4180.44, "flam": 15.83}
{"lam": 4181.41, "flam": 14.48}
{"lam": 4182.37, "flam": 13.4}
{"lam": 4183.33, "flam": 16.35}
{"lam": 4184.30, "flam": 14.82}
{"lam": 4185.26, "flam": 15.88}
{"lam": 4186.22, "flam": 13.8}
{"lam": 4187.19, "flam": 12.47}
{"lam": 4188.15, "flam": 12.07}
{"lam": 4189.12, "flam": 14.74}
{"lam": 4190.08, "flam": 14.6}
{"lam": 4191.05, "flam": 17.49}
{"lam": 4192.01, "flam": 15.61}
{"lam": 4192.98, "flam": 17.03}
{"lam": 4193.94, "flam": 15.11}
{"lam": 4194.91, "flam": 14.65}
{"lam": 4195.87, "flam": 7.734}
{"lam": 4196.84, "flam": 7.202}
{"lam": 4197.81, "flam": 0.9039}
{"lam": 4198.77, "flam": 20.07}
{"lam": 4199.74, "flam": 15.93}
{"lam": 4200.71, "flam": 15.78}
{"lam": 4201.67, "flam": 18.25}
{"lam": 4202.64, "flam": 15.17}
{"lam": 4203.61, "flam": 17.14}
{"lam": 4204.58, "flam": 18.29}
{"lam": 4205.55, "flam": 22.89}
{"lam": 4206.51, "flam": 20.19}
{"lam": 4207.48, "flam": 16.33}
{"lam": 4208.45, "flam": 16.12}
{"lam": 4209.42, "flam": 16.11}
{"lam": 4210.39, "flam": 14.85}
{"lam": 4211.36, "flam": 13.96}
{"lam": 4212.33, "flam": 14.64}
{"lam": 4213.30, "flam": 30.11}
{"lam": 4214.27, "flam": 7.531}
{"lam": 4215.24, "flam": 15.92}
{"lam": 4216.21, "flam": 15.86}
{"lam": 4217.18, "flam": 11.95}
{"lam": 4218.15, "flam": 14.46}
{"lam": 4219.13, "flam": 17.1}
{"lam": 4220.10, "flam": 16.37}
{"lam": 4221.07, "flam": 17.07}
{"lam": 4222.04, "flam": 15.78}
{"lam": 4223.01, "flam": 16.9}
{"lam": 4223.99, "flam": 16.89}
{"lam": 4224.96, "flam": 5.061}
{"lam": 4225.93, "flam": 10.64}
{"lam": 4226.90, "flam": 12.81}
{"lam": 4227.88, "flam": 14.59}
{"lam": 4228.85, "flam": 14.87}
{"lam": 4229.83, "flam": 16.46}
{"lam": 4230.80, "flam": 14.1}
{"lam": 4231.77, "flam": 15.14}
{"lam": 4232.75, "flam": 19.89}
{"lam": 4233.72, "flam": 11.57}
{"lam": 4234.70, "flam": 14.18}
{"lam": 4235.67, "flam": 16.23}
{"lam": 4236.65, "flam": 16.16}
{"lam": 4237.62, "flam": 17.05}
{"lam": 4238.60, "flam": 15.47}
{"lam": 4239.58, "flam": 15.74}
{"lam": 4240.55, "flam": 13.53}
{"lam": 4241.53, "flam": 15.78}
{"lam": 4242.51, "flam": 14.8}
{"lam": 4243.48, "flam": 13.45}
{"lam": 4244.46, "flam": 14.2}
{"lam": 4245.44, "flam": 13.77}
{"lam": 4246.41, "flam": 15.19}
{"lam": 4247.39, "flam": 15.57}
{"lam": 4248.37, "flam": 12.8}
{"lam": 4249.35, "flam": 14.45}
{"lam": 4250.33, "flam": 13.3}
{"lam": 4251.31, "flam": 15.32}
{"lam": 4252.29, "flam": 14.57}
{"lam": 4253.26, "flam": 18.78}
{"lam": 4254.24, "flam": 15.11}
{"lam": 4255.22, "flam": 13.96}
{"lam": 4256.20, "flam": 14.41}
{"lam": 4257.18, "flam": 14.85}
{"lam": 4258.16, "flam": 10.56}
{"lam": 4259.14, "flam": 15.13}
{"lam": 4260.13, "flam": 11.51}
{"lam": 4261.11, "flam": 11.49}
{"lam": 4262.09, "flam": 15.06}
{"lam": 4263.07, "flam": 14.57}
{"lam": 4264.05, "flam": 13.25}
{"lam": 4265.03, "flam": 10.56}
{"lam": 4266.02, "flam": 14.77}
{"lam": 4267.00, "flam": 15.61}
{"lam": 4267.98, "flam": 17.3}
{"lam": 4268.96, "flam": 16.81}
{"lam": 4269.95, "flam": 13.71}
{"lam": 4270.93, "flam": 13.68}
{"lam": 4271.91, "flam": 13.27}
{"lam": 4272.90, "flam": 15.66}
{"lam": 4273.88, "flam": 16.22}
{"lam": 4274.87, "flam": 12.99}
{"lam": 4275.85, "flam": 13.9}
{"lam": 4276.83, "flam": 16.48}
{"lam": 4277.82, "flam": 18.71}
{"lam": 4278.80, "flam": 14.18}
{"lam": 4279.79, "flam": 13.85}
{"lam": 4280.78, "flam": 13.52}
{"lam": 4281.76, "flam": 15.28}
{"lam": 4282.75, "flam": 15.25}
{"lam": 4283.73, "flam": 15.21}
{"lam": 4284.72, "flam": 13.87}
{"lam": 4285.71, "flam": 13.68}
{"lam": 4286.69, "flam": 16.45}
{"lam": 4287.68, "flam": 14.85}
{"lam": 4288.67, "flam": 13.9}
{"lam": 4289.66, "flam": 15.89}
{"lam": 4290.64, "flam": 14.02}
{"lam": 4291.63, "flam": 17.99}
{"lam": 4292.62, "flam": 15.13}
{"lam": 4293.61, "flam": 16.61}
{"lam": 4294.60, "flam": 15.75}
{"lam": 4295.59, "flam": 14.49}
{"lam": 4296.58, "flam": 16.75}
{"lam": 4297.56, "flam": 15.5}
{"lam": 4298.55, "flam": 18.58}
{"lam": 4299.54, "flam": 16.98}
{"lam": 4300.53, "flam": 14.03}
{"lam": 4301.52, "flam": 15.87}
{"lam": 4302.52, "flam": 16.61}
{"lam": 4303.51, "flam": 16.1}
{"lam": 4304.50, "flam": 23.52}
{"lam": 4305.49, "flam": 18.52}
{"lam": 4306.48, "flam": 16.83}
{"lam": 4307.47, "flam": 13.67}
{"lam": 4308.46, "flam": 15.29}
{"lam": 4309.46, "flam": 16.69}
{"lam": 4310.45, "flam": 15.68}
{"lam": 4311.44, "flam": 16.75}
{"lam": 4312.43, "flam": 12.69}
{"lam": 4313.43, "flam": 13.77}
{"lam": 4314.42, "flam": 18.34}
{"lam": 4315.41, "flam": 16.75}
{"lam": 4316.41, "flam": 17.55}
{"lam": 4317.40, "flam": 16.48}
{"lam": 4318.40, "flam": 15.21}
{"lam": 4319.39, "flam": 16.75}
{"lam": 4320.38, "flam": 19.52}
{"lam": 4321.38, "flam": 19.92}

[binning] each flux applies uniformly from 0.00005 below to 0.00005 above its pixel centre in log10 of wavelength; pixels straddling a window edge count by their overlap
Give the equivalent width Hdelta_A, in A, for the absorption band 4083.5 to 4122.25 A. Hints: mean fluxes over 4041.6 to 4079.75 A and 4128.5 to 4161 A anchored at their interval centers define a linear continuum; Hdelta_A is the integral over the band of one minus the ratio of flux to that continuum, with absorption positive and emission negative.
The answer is -2.1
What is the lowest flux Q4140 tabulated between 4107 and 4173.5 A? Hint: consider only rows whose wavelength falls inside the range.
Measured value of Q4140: -3.272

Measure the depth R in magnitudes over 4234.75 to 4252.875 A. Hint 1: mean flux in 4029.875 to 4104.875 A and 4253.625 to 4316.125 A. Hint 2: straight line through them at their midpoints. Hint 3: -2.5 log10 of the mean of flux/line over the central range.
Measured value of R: 0.036 mag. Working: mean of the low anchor 15.9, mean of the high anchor 15.2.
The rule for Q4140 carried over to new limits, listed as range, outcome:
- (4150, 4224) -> 0.9039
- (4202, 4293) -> 5.061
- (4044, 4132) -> 13.08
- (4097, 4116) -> 14.53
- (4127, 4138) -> 13.17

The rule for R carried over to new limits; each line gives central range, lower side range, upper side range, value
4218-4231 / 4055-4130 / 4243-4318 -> 0.07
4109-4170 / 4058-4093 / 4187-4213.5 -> 0.01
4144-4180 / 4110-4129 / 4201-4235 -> 0.03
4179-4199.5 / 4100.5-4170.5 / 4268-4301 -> 0.12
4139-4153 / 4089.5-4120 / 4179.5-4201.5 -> 0.06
